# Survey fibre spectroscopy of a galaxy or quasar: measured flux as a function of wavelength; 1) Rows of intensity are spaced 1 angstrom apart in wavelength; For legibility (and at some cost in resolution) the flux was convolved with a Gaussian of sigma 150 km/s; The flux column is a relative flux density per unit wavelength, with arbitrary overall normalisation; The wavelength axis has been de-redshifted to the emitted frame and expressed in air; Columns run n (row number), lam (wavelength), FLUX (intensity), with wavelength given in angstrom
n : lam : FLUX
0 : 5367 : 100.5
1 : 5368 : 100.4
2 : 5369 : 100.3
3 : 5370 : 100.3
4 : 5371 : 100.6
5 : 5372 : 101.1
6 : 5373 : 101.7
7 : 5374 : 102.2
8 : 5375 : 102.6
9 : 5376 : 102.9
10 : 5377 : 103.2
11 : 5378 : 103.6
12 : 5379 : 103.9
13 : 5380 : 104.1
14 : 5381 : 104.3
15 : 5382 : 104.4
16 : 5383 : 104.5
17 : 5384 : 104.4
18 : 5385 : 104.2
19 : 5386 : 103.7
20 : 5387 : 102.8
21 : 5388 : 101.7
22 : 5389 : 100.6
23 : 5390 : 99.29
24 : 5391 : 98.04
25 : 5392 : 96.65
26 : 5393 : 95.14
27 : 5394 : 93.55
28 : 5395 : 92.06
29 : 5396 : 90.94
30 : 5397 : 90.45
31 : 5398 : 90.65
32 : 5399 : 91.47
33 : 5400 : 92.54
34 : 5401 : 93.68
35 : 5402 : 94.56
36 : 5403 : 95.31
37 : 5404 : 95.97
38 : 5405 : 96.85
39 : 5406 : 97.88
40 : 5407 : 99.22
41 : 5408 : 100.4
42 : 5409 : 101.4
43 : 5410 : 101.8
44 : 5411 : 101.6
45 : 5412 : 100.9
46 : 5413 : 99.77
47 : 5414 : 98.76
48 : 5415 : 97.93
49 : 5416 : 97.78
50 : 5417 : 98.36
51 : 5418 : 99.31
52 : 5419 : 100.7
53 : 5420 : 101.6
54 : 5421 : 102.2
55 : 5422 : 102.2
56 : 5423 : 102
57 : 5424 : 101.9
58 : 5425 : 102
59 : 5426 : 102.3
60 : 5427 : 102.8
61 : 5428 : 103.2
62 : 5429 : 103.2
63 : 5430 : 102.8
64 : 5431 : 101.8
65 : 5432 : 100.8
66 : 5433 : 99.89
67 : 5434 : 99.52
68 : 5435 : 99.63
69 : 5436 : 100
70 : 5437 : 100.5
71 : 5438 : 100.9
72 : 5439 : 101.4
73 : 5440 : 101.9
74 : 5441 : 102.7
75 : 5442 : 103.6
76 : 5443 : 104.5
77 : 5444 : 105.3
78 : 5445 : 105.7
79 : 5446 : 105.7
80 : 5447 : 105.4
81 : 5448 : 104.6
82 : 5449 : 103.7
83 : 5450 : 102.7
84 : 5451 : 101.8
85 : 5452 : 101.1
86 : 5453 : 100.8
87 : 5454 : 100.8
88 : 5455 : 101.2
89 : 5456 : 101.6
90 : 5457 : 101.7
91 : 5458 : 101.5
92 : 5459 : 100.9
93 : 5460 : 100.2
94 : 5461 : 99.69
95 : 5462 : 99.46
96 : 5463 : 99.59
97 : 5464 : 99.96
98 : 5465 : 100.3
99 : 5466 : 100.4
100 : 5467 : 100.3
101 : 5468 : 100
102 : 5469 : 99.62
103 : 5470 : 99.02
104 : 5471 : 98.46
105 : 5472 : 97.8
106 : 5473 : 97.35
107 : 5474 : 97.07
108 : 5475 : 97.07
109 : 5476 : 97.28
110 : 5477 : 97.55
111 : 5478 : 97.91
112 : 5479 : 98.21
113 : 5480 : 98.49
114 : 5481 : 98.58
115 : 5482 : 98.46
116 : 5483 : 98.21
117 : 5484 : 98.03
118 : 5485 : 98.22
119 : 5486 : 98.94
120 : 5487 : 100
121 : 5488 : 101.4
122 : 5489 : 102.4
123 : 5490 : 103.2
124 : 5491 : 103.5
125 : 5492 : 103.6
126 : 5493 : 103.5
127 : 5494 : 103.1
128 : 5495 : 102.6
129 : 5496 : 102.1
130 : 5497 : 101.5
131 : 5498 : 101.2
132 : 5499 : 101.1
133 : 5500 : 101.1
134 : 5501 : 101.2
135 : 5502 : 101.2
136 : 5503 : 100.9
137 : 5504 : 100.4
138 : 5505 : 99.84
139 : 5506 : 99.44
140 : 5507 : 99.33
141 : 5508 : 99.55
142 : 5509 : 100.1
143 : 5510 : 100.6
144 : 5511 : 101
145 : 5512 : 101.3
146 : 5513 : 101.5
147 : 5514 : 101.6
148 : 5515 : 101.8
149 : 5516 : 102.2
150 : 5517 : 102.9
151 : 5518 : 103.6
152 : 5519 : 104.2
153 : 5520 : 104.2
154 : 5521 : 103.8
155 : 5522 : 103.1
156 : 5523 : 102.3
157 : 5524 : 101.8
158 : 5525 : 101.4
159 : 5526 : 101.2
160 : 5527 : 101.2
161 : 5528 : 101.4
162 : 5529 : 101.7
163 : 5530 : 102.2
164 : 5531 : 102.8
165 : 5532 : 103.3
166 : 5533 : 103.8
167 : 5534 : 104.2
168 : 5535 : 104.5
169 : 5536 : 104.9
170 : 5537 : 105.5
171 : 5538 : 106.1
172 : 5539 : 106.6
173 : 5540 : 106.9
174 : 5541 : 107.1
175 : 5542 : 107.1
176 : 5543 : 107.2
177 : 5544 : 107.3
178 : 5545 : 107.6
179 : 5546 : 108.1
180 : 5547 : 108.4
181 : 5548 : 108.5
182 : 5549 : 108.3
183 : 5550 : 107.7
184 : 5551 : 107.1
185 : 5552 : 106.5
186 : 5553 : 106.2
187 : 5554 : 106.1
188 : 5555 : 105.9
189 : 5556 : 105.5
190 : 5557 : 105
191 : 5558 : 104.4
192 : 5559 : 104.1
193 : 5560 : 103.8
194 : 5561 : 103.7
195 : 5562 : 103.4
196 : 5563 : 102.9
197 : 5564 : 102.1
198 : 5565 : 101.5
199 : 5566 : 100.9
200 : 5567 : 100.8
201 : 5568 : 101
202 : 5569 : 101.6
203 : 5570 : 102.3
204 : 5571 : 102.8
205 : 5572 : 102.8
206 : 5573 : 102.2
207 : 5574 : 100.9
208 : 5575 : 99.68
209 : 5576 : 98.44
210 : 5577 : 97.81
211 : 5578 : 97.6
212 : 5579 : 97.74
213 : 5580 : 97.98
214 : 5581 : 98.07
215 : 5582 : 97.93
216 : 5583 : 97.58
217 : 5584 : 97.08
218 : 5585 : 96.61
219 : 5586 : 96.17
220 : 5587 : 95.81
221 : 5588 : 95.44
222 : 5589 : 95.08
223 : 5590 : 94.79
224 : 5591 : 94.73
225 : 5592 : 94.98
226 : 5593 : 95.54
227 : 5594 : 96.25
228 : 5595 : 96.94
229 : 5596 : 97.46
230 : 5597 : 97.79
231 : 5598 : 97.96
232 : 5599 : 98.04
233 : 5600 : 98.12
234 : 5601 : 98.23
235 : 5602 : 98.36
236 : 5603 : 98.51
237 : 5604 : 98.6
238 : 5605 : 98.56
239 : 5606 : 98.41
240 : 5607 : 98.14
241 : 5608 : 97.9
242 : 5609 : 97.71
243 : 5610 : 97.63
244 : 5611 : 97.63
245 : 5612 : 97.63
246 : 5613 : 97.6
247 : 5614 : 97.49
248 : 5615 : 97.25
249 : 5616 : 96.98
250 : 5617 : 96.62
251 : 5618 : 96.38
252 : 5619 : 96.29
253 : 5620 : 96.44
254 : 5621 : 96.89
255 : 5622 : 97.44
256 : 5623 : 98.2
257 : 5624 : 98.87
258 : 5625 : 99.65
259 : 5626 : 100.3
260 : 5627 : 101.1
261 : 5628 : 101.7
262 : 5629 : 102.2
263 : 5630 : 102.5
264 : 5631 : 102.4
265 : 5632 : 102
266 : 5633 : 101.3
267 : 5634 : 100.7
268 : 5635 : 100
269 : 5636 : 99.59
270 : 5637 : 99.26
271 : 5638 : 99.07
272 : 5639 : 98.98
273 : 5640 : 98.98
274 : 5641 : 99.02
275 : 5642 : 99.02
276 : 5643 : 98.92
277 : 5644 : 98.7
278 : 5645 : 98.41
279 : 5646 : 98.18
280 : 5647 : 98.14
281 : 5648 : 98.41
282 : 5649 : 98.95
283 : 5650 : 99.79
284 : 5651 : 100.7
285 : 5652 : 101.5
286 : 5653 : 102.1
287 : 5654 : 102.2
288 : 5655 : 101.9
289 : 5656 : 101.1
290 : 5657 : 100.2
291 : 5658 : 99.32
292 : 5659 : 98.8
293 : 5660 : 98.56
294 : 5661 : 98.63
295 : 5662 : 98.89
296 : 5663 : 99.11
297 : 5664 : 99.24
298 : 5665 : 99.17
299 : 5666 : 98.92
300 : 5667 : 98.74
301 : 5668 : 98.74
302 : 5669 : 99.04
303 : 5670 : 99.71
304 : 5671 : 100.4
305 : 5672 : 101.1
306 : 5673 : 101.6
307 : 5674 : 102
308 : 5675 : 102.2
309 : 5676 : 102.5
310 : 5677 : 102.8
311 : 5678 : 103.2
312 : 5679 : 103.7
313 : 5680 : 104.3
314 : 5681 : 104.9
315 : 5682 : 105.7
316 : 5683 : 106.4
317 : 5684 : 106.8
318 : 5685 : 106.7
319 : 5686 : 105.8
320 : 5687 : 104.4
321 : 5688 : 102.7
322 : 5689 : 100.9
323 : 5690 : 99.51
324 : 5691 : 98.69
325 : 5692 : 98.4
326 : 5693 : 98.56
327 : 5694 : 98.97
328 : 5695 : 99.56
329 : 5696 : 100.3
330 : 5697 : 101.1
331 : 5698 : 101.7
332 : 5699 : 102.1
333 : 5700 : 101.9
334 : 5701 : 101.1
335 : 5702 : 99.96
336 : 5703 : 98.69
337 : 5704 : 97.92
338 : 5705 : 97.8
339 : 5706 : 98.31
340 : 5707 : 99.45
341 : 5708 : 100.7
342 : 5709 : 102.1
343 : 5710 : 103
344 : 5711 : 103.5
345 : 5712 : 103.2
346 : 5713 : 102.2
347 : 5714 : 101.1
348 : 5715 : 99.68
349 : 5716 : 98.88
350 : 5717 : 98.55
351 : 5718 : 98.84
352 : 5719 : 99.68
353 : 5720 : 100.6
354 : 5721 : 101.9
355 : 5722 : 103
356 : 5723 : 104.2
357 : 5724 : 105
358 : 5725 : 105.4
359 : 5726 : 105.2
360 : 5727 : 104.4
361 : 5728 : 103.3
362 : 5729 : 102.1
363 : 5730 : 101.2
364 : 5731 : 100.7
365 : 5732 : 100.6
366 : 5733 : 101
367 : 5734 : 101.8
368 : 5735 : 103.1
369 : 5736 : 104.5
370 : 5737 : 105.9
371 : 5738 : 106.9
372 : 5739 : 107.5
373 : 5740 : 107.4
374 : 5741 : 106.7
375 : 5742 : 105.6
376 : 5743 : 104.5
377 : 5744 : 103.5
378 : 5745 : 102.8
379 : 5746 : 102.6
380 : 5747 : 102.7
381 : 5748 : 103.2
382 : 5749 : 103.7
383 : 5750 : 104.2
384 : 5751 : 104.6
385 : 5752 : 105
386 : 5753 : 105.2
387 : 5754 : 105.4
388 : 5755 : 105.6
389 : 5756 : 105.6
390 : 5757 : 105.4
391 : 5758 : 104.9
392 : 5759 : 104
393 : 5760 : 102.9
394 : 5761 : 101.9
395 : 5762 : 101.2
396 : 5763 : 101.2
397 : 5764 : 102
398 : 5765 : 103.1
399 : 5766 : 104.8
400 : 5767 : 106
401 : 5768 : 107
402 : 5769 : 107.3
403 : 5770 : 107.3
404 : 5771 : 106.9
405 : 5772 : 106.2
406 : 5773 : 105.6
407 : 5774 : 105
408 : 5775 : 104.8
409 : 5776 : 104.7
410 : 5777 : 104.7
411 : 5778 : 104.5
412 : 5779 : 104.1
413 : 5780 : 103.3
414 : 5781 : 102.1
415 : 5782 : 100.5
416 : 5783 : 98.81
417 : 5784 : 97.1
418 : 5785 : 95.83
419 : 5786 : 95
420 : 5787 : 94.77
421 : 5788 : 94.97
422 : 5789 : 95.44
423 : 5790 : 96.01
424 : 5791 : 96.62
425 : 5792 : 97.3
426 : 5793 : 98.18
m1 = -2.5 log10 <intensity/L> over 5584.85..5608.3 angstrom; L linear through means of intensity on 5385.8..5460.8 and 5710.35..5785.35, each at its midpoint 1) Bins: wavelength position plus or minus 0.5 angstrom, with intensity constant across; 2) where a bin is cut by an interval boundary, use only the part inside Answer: 0.05 mag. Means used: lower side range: 100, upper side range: 103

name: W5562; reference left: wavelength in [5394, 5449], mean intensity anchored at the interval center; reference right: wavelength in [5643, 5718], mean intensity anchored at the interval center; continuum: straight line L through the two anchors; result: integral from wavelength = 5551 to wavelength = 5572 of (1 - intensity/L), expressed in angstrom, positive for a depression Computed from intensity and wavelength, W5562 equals -0.68 angstrom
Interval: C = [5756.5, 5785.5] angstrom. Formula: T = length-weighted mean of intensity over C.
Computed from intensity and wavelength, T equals 104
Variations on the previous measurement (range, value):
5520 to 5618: 101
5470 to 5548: 102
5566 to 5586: 99.5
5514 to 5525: 103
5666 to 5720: 101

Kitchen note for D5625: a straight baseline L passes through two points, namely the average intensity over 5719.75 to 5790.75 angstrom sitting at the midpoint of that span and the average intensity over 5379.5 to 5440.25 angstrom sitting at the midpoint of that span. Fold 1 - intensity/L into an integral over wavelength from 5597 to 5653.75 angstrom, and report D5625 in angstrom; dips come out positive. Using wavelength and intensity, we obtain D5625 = 1.60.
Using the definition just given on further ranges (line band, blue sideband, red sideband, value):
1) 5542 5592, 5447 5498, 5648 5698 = -0.6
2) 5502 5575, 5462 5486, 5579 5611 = -4.2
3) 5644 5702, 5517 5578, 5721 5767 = 1.6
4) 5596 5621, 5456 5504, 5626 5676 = 0.6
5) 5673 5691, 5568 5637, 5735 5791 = -0.5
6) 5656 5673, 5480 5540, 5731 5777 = 0.7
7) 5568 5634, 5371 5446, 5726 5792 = 2.2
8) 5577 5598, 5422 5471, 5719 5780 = 1.3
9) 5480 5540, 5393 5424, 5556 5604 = -2.0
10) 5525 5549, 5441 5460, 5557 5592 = -1.1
